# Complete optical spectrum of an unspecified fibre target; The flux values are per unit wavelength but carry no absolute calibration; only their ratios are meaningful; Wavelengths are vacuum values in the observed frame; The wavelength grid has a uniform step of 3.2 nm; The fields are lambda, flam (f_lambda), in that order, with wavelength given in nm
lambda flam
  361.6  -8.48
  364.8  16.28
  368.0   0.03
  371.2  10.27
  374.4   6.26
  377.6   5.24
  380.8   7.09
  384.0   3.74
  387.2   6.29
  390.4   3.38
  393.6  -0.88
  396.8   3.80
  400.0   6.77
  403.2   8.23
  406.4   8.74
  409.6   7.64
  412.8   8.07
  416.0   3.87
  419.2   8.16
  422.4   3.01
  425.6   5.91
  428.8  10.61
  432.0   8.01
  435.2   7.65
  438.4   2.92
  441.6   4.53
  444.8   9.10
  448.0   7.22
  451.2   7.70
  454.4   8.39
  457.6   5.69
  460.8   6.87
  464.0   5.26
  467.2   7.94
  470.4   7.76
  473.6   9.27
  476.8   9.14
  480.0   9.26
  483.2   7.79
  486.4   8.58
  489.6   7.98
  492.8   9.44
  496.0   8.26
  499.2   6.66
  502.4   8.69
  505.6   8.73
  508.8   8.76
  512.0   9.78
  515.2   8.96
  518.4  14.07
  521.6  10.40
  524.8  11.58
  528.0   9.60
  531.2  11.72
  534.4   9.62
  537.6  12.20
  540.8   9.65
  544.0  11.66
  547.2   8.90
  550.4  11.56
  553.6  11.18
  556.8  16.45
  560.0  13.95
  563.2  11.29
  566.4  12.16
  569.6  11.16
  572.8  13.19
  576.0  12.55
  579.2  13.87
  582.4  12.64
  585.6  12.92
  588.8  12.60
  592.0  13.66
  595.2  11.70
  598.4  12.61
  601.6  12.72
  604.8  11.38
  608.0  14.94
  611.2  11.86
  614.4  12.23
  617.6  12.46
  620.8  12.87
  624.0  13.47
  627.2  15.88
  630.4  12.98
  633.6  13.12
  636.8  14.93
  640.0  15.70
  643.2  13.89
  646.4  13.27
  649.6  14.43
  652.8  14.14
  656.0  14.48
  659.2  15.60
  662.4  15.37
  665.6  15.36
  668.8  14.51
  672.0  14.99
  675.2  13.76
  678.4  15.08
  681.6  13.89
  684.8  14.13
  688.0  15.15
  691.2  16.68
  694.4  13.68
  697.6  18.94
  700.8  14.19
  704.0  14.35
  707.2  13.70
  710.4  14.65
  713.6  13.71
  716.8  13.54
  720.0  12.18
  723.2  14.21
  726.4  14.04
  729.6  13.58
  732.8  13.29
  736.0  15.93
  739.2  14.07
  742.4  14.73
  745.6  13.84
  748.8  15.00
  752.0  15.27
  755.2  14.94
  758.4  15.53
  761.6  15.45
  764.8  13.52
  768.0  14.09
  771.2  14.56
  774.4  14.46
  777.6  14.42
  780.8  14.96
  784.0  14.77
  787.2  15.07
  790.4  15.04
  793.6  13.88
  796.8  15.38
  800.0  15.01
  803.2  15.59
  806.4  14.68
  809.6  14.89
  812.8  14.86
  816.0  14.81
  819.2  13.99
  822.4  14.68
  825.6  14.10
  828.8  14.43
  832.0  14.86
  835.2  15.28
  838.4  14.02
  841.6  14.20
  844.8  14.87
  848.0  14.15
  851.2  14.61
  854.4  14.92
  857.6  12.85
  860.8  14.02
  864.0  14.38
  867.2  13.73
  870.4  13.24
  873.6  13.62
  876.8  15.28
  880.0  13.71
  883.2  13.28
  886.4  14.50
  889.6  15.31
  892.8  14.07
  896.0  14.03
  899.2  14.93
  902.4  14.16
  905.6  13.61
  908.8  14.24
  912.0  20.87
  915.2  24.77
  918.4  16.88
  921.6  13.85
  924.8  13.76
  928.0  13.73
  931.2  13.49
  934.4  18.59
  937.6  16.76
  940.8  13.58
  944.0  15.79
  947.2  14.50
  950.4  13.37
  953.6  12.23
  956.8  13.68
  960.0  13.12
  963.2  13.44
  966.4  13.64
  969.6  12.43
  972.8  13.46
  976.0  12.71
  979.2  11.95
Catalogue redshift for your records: 0.39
